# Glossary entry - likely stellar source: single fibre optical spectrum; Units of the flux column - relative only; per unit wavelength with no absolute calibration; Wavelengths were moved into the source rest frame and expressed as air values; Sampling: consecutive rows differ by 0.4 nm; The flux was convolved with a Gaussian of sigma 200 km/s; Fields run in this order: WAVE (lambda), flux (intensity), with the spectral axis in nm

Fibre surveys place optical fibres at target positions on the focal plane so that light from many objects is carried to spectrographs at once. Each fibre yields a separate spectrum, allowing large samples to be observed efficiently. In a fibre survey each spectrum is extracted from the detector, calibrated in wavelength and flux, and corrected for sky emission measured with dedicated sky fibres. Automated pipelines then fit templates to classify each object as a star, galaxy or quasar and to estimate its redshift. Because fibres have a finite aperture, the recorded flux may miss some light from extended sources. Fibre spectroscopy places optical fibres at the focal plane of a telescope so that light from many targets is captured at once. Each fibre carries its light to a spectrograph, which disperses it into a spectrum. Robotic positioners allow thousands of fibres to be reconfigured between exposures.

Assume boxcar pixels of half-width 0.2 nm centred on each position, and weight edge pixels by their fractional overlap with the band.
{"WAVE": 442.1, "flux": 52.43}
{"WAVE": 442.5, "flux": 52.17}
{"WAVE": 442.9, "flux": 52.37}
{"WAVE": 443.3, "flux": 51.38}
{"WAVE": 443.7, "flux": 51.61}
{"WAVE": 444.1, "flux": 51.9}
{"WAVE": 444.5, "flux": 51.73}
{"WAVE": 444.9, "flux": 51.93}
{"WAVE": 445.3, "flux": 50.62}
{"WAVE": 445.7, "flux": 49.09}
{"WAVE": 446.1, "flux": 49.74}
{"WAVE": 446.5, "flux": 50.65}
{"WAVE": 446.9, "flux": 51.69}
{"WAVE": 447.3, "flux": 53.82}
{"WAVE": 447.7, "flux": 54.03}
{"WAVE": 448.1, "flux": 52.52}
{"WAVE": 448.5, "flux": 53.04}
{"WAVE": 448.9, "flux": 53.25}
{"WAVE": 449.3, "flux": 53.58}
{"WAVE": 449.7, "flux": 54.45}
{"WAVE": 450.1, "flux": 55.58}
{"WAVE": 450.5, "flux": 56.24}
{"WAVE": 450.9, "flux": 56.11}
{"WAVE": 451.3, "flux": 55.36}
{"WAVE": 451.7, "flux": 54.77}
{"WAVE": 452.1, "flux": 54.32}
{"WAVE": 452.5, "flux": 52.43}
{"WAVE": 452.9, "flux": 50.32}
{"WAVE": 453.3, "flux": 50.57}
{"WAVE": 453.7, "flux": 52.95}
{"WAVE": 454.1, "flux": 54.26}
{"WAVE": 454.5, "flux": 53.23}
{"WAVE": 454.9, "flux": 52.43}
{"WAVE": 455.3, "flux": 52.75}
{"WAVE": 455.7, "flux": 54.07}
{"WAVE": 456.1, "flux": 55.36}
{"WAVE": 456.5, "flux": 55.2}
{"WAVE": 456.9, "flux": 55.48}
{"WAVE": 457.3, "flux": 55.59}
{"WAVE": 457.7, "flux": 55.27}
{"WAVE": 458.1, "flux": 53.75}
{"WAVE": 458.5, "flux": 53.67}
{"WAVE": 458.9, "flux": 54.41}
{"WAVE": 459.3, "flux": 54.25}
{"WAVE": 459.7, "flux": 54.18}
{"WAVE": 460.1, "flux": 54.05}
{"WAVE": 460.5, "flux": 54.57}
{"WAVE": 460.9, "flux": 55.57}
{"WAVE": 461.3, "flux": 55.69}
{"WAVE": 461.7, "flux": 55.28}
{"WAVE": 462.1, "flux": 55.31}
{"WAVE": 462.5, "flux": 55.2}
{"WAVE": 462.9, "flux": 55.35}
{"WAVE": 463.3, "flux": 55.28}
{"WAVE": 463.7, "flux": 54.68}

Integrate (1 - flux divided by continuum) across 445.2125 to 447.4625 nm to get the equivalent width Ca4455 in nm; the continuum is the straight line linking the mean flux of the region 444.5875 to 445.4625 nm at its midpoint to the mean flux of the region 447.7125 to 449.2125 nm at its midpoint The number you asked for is 0.049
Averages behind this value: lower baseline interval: 51.4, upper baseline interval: 53.1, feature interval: 50.9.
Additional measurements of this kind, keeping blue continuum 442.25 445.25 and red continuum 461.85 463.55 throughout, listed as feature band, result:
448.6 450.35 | -0.04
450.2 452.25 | -0.09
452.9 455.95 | 0.06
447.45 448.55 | -0.01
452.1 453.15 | 0.03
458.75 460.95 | 0.01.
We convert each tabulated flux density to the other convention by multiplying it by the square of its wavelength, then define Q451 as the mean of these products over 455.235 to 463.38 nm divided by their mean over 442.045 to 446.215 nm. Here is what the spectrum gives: 1.14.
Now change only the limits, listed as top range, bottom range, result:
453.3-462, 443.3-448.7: 1.11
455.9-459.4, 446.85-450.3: 1.06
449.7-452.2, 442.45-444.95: 1.10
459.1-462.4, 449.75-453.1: 1.05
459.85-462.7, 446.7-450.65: 1.08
